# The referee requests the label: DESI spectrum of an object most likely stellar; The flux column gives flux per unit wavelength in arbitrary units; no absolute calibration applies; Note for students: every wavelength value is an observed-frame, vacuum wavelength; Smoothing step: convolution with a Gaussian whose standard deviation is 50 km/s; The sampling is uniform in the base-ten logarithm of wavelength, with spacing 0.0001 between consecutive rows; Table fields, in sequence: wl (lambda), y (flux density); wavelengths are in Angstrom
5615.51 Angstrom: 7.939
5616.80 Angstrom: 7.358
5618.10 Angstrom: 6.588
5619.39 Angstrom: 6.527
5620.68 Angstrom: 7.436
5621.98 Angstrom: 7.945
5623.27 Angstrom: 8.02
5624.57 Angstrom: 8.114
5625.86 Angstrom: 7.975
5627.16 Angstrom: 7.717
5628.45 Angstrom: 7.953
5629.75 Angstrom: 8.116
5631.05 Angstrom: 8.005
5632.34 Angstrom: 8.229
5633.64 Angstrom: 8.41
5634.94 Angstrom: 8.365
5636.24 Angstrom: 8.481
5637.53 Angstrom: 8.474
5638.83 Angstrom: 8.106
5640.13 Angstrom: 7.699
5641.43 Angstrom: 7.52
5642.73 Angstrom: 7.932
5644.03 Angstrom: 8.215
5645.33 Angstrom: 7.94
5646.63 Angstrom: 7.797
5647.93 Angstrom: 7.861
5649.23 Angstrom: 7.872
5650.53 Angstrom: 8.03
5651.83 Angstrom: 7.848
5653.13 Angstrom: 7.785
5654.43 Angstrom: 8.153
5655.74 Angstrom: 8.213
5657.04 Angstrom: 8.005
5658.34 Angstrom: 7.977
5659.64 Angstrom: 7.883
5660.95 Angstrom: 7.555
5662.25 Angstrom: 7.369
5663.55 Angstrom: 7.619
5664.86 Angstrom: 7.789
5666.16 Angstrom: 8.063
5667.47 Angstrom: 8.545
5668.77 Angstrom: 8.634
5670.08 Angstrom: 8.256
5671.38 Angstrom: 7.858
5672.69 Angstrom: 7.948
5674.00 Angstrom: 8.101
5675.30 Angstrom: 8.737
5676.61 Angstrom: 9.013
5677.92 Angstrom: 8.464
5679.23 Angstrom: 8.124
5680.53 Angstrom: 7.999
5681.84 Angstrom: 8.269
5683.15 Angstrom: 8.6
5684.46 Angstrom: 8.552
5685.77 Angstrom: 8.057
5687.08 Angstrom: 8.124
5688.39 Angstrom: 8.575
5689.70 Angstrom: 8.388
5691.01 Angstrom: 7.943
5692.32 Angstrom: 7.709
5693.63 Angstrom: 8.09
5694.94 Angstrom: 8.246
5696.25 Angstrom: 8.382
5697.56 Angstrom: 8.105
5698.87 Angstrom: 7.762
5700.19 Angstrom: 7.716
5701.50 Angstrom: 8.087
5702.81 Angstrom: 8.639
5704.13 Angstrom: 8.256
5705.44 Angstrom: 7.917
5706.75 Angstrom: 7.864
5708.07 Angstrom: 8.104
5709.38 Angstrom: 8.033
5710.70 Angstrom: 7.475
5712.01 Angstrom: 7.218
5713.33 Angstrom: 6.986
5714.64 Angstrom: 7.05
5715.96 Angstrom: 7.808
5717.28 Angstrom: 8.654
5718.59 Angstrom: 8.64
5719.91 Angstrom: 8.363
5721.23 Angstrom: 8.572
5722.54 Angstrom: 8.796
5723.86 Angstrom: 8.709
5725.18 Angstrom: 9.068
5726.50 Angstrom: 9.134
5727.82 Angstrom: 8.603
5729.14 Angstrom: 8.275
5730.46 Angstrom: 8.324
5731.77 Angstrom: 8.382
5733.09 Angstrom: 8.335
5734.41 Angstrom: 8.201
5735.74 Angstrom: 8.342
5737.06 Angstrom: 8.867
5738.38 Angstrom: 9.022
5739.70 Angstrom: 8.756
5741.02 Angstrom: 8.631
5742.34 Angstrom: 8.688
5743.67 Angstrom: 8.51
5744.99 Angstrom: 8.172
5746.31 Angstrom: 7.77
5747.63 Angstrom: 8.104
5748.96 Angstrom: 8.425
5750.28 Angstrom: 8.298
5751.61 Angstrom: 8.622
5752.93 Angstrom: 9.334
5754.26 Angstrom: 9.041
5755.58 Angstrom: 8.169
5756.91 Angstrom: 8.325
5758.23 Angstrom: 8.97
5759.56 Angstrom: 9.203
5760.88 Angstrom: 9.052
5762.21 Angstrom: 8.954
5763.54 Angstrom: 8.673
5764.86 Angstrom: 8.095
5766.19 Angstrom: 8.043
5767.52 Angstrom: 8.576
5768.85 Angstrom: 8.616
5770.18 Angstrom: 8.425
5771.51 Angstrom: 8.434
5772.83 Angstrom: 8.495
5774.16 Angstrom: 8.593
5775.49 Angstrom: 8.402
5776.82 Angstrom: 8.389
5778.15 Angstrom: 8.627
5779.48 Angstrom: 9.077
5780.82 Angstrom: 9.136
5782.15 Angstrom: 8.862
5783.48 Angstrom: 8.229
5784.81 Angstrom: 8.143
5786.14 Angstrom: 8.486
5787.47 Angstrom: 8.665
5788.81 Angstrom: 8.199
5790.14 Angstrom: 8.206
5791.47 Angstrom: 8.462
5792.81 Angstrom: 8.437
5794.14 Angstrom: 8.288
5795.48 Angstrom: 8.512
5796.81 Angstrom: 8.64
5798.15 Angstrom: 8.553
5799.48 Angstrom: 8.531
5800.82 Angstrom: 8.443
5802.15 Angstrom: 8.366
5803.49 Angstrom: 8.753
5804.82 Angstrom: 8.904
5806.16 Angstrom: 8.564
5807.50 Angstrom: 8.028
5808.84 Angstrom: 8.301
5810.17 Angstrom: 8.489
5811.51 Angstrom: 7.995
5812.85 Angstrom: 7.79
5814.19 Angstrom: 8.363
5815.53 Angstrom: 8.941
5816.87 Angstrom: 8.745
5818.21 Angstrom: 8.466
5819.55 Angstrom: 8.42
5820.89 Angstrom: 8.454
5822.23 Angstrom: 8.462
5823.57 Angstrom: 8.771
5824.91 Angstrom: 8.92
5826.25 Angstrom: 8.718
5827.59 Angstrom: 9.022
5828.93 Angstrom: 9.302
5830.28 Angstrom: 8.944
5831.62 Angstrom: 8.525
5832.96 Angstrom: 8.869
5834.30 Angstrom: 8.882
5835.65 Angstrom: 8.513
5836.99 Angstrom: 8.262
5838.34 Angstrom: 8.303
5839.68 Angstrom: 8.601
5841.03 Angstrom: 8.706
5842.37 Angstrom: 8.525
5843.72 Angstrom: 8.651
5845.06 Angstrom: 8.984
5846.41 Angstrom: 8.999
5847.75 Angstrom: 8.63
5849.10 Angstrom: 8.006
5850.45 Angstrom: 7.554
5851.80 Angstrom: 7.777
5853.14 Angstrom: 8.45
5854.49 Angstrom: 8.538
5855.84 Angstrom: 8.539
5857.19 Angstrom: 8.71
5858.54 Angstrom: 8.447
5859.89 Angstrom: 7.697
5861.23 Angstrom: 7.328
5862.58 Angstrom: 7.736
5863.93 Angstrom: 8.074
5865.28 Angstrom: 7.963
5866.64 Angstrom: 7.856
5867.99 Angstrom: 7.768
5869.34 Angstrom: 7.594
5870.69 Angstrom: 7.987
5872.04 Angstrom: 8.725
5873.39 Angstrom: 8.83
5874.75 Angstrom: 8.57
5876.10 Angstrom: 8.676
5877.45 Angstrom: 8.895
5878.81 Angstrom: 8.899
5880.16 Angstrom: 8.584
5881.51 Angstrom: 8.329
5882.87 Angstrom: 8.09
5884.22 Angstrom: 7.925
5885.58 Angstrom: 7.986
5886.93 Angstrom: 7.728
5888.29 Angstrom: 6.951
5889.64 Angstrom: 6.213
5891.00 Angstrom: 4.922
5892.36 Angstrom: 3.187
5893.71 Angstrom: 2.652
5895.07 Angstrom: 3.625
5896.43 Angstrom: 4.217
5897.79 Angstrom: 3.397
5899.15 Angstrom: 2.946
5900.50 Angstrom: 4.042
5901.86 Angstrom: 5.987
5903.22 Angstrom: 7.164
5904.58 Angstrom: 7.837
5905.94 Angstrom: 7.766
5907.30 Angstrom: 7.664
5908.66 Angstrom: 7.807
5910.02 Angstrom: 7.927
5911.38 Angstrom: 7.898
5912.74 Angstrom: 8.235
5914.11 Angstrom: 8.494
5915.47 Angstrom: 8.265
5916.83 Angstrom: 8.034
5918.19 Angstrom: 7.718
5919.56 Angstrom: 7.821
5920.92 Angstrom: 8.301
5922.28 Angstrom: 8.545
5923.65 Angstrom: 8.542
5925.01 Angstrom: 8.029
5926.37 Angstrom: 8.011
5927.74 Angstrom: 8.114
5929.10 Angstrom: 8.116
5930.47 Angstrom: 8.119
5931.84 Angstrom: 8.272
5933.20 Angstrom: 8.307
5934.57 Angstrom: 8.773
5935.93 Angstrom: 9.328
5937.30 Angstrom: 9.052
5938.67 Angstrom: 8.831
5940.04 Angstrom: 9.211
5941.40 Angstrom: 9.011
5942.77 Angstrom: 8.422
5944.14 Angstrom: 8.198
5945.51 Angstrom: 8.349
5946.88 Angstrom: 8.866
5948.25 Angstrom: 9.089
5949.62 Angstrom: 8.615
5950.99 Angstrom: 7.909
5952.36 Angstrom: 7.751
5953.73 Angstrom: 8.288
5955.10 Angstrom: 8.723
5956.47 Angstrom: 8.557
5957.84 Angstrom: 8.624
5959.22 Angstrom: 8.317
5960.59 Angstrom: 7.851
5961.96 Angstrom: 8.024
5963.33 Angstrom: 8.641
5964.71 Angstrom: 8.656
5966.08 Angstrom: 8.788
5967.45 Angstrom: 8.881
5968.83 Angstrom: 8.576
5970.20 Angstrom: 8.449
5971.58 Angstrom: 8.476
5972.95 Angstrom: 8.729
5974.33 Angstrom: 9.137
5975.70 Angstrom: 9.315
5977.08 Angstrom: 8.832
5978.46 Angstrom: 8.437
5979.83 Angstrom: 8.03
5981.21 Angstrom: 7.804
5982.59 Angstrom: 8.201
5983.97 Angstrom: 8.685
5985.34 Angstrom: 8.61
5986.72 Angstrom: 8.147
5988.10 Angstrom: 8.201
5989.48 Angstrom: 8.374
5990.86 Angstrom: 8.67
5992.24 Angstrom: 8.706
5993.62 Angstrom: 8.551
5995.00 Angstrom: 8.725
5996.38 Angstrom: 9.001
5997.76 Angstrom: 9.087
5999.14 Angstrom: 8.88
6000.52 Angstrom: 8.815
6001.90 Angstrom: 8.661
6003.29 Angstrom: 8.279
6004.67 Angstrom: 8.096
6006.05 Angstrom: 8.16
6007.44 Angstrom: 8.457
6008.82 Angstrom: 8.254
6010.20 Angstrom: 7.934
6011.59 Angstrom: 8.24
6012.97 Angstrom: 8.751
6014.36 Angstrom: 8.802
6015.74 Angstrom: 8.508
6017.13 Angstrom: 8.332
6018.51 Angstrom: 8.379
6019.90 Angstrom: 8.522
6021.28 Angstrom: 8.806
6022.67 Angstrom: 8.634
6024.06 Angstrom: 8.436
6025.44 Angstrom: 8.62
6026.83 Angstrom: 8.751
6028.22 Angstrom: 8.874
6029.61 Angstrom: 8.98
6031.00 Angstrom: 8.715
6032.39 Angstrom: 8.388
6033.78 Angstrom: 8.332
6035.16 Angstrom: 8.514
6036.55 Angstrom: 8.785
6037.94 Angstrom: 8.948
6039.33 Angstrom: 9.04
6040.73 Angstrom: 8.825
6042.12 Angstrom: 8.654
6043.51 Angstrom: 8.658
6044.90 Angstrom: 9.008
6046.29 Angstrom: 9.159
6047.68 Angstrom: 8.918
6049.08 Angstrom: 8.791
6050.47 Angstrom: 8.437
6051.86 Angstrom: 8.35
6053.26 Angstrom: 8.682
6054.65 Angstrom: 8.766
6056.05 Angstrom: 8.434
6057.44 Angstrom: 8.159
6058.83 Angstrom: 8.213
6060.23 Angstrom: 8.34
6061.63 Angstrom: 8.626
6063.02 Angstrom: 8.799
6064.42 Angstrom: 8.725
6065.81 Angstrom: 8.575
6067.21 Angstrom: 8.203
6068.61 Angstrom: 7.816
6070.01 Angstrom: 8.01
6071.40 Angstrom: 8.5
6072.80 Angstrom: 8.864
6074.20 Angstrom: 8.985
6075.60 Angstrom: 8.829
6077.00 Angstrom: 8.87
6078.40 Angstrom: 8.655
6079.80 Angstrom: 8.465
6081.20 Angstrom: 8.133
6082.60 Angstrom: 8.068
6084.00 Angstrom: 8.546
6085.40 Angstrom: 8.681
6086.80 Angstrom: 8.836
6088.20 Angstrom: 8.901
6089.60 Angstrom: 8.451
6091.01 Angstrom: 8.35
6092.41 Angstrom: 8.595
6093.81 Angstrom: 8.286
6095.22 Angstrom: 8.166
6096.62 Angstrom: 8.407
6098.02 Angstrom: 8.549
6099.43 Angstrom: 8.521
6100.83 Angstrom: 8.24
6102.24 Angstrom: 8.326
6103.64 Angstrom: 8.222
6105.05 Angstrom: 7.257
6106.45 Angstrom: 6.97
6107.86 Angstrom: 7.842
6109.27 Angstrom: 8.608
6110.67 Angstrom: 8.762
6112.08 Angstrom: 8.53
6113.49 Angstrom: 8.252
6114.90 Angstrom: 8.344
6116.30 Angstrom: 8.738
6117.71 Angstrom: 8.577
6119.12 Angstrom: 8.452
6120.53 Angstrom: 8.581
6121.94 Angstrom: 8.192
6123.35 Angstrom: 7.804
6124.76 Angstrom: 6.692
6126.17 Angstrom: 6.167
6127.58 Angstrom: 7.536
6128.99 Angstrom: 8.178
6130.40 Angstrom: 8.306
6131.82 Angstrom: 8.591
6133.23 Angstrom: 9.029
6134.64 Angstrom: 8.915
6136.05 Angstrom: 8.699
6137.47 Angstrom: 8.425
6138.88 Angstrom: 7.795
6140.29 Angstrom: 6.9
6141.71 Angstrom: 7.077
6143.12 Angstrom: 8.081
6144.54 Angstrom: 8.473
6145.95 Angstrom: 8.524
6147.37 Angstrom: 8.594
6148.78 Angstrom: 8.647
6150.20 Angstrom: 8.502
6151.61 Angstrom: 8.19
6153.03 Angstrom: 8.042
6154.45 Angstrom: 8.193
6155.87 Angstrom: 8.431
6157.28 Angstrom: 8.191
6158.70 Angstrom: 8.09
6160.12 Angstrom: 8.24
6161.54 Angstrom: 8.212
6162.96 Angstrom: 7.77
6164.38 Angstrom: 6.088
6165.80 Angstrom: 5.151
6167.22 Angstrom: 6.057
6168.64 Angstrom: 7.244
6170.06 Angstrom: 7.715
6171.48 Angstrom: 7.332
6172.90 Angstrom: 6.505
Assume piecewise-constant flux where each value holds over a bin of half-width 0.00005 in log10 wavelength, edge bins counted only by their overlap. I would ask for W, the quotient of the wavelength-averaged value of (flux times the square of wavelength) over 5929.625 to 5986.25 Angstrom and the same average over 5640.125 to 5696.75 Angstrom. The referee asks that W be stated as 1.2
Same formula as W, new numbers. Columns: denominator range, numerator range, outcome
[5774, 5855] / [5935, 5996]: 1.06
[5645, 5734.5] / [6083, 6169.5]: 1.15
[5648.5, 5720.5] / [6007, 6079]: 1.20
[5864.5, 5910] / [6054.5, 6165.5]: 1.29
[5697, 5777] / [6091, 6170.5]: 1.09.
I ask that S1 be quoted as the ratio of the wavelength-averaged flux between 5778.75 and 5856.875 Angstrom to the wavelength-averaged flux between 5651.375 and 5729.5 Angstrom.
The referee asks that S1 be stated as 1.0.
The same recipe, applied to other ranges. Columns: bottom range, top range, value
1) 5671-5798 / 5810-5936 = 0.94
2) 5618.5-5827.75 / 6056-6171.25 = 0.98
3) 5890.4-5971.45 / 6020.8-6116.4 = 1.11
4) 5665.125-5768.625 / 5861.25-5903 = 0.82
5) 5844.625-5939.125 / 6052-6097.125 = 1.12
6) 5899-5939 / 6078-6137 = 1.05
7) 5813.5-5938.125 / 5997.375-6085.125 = 1.09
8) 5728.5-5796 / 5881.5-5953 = 0.87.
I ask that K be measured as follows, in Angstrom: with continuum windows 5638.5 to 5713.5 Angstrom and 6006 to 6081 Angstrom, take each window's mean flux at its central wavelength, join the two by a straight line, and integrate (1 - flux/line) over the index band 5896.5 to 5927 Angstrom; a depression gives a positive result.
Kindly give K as 4.2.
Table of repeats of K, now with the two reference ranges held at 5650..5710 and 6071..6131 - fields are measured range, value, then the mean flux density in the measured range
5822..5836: -1.12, 8.83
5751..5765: -1.11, 8.8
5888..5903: 6.96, 4.4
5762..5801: -1.65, 8.5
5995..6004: -0.59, 8.78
